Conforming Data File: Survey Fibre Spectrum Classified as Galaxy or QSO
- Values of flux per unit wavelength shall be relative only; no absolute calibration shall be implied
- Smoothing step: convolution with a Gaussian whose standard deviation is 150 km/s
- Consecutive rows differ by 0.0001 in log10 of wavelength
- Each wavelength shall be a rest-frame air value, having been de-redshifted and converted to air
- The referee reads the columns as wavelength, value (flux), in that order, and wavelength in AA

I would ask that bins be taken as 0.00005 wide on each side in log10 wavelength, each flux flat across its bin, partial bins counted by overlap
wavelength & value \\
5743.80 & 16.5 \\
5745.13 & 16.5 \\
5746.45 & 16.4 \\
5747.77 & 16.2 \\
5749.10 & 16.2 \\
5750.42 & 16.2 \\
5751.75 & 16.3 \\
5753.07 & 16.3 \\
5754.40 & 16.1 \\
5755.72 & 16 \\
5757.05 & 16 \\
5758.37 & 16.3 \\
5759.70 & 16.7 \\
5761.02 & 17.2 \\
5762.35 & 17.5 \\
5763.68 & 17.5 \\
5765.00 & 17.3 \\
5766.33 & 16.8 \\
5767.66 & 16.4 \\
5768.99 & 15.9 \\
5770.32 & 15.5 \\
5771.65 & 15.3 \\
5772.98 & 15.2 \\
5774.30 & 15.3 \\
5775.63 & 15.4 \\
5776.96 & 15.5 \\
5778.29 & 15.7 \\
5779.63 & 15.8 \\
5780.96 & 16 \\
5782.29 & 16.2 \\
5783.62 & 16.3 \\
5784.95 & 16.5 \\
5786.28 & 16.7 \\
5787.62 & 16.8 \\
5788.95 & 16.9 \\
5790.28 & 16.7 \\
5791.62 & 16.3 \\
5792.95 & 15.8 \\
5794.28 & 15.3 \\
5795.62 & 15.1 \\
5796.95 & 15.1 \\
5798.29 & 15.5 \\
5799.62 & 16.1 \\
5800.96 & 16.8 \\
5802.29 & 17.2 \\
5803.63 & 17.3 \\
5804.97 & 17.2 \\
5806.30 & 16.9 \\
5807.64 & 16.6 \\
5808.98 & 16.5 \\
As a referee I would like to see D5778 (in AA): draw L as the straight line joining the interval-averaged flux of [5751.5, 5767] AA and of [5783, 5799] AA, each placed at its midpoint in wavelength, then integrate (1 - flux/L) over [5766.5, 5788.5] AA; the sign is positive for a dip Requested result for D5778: 0.5 AA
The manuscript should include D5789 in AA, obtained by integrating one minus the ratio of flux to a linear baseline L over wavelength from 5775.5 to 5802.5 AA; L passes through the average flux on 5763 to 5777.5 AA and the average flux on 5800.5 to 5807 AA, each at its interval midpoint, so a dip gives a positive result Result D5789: 0.9 AA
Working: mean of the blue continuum 16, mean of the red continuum 17.1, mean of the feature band 16.1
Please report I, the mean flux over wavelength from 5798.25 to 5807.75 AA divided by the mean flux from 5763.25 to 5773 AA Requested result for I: 1.03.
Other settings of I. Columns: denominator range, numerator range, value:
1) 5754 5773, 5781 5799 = 0.98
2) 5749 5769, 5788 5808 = 0.98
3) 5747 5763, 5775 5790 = 0.99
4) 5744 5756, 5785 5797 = 0.99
